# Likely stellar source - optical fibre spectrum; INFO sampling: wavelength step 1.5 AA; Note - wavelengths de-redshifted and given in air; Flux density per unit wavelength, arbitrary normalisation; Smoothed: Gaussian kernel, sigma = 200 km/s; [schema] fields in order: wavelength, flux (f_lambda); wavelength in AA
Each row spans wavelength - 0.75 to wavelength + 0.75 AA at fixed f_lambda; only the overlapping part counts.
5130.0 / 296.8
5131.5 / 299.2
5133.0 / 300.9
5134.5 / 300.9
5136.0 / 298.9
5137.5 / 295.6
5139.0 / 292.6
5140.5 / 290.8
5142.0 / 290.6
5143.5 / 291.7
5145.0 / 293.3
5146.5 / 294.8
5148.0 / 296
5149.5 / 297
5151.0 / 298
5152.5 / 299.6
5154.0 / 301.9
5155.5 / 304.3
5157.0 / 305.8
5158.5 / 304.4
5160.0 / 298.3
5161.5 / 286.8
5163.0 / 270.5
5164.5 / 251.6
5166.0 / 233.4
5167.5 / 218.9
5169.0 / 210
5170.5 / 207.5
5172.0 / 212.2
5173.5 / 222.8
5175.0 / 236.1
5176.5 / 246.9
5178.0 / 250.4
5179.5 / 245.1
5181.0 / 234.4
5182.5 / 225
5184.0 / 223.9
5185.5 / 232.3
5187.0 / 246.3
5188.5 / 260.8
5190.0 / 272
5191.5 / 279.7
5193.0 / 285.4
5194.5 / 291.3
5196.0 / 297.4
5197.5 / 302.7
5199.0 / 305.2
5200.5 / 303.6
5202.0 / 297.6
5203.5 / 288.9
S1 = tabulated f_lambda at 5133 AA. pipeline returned 300.9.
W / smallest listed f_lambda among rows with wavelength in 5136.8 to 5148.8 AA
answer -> 290.6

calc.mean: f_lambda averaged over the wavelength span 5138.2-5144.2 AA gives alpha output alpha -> 291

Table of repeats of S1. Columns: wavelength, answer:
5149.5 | 297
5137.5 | 295.6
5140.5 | 290.8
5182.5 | 225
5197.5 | 302.7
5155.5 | 304.3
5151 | 298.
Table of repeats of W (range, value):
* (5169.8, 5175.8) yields 207.5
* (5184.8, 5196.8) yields 232.3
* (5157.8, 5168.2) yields 218.9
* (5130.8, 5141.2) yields 290.8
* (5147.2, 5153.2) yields 296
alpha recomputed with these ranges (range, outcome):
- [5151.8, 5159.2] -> 303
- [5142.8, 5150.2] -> 295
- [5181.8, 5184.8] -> 225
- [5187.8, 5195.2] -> 278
